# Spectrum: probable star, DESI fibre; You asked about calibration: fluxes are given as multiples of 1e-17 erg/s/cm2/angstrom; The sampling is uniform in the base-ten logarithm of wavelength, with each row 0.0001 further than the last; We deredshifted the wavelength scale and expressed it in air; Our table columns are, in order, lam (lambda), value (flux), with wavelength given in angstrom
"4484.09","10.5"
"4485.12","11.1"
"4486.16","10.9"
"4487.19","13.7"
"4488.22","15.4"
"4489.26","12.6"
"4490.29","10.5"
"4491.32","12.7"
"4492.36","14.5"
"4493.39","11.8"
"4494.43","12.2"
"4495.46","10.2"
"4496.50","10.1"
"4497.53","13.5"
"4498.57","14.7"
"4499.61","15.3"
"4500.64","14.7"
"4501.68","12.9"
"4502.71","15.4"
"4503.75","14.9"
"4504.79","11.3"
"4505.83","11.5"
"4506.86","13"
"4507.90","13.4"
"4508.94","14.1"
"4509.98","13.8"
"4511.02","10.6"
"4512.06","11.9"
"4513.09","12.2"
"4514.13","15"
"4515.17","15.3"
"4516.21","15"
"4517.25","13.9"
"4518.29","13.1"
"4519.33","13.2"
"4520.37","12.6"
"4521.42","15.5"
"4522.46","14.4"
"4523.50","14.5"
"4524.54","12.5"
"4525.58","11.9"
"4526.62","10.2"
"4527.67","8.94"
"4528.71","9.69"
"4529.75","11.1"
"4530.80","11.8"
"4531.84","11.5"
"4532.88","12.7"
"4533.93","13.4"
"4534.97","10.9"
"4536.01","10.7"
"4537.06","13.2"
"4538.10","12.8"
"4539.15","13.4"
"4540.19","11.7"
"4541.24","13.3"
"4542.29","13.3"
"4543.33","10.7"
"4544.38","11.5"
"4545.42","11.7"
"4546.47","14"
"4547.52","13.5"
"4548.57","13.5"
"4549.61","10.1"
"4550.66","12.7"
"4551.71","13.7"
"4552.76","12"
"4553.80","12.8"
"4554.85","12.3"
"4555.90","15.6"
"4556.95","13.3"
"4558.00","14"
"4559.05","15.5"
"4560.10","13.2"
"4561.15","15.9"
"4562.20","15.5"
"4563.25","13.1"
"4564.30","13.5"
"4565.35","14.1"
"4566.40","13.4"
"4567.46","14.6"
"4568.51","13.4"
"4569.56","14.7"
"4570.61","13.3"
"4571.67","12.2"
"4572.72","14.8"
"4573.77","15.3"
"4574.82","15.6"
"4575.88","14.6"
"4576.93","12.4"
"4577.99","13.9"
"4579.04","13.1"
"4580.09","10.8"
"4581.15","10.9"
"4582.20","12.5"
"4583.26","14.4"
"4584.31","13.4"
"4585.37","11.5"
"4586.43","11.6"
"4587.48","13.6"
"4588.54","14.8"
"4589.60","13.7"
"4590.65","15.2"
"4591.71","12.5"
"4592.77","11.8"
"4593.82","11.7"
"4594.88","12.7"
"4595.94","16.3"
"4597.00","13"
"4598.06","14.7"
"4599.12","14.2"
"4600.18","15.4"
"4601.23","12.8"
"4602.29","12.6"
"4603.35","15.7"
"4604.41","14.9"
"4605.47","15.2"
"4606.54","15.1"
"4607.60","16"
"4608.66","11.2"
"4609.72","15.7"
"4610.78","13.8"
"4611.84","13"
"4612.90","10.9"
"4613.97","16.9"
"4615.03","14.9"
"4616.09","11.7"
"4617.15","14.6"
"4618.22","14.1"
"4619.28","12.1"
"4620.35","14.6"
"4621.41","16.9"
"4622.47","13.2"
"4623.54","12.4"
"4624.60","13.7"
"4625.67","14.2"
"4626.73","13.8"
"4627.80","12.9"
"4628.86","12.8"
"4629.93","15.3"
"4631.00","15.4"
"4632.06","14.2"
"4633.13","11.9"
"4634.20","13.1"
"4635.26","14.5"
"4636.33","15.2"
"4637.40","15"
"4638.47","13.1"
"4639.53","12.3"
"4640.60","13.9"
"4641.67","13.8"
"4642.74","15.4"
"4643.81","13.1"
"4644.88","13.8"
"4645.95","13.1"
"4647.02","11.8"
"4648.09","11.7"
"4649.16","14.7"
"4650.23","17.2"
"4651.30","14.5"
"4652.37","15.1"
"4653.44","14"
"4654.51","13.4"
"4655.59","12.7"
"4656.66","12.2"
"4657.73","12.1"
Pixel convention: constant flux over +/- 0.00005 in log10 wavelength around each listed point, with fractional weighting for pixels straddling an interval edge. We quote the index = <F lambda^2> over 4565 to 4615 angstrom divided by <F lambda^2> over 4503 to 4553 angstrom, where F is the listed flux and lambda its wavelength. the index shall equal 1.1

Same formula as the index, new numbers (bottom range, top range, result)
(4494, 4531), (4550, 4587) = 1.07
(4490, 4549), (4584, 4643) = 1.13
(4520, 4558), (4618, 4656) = 1.16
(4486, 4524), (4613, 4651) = 1.11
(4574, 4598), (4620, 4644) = 1.08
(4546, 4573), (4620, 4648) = 1.04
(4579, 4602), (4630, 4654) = 1.08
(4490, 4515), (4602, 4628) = 1.14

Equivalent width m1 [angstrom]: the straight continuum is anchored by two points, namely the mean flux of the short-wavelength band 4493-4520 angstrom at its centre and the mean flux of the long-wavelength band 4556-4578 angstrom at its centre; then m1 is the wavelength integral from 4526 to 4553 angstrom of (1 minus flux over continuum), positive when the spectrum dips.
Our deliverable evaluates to 3.4 angstrom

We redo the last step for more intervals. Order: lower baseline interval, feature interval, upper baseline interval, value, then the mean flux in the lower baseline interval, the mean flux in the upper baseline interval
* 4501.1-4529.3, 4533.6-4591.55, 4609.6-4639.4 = 0.6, 13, 13.9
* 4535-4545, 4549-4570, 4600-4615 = -1.4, 12.2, 14.2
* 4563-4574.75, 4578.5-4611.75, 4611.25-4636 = 0.7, 13.9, 13.8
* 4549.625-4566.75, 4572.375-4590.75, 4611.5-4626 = 0.4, 13.7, 13.8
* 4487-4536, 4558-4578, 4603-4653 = -1.1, 12.8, 14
